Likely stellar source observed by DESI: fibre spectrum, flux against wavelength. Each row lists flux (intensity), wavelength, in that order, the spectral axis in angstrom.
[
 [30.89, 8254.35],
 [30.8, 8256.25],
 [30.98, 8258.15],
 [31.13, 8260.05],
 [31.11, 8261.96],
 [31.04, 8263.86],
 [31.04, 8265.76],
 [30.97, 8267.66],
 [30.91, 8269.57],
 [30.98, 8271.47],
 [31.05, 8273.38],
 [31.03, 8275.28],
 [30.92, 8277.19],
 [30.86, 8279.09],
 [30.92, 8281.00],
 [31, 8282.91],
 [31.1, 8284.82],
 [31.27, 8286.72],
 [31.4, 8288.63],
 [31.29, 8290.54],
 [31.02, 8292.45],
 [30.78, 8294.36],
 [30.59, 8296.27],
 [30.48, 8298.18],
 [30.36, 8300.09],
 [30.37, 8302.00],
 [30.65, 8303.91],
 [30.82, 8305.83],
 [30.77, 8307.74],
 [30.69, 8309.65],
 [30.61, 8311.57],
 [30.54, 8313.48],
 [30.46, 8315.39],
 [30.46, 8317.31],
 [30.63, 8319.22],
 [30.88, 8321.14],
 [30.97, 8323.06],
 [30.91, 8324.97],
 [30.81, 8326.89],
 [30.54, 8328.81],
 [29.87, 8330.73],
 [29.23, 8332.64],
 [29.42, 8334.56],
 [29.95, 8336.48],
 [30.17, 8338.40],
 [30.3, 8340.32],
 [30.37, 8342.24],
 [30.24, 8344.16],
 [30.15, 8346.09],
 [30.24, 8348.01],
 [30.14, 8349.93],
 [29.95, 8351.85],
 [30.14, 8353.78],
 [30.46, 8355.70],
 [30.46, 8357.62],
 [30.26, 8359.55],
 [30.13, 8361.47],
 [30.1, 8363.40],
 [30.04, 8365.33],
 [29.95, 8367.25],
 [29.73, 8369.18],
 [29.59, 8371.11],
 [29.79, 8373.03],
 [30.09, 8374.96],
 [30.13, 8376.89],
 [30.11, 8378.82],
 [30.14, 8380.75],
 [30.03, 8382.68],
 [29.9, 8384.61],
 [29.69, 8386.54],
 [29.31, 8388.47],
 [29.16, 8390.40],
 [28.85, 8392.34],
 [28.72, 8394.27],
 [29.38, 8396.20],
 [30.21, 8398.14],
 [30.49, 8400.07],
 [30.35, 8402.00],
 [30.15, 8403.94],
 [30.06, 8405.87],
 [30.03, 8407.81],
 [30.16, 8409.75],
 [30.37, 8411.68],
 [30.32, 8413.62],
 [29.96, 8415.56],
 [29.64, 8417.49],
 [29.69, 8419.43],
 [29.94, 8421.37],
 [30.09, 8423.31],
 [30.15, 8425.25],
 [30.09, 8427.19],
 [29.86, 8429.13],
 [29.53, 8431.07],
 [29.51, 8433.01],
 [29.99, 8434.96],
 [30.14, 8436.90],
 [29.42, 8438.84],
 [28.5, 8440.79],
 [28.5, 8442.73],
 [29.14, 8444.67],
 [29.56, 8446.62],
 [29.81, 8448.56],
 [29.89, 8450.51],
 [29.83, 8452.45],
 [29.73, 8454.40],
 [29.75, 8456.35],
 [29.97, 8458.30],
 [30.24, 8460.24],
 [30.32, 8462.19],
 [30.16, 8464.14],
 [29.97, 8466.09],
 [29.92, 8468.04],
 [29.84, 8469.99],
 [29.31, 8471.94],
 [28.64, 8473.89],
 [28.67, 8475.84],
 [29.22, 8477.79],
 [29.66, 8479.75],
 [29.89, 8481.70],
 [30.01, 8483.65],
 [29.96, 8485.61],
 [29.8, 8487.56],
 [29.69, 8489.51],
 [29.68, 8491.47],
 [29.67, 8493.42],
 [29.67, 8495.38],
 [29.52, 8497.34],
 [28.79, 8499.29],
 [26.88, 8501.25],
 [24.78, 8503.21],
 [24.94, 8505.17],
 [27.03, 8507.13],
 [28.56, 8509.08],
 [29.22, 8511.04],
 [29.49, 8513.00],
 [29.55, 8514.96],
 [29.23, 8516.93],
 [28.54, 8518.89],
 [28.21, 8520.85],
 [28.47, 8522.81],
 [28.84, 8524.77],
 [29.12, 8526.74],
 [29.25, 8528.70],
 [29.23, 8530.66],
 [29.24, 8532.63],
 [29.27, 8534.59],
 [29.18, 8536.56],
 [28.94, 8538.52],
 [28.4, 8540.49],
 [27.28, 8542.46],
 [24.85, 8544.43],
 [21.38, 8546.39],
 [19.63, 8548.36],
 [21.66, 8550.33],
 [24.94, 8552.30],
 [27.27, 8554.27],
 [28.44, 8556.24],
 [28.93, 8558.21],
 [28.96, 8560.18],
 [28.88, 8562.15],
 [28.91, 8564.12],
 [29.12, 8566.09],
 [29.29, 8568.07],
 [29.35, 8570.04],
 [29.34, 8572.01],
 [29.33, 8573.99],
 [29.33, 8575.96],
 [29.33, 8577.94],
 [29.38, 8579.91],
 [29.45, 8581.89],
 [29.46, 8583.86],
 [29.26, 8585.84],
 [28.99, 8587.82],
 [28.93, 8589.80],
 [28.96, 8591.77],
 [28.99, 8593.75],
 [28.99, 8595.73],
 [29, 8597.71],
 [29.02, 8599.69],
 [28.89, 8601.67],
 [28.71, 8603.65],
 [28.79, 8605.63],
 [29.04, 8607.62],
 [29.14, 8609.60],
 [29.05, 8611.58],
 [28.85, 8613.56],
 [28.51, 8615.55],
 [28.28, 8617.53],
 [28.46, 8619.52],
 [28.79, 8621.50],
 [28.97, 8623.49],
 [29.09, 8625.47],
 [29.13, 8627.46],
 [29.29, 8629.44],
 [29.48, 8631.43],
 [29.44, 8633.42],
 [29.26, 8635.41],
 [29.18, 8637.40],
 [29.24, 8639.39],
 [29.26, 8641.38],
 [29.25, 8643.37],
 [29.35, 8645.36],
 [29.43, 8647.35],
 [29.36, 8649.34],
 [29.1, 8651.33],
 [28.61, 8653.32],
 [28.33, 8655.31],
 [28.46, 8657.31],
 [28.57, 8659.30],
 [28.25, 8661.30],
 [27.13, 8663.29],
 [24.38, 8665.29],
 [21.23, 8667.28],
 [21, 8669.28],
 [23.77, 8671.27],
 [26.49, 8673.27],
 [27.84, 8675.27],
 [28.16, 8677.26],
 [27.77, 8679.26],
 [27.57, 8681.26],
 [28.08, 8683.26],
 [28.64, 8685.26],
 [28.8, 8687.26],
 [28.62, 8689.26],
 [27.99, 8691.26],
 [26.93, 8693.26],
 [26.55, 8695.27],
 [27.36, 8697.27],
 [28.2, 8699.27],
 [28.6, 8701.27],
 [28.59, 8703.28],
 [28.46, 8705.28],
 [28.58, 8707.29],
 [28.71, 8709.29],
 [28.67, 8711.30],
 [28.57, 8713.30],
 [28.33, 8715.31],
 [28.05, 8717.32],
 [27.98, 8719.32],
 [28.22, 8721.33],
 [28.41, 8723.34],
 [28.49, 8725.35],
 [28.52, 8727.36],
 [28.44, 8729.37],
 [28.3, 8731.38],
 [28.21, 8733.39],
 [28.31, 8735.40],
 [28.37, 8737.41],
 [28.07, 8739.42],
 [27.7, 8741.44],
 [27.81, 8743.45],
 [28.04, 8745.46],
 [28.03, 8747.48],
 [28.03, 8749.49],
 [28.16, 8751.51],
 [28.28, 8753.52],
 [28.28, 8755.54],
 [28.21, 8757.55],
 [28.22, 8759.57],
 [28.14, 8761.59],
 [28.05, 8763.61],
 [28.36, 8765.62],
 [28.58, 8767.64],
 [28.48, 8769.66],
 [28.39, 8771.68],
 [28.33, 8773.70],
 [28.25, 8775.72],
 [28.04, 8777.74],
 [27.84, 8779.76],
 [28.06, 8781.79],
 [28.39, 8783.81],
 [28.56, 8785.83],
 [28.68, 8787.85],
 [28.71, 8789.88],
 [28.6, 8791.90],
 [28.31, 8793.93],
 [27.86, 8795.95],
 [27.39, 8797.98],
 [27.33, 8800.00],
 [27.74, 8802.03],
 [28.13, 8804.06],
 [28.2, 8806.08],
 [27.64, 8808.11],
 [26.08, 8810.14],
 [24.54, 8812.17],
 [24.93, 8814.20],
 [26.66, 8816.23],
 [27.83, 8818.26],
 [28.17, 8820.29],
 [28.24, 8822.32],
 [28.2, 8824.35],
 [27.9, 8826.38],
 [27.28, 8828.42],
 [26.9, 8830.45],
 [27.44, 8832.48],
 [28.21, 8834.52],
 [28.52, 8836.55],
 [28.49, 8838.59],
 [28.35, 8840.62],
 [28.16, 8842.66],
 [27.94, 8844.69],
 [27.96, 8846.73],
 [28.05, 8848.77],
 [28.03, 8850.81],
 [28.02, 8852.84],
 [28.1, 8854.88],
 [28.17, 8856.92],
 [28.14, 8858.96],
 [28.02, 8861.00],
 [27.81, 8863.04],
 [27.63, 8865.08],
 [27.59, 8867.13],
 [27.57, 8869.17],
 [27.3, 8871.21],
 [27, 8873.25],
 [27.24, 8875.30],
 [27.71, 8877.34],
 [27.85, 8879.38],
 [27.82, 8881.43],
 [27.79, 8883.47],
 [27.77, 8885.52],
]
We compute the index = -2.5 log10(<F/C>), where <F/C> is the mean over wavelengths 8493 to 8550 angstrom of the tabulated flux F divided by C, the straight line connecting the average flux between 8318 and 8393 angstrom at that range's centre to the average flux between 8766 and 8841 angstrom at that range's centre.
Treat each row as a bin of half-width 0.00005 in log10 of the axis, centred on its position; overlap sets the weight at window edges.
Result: 0.057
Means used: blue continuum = 30.1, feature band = 27.7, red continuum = 27.8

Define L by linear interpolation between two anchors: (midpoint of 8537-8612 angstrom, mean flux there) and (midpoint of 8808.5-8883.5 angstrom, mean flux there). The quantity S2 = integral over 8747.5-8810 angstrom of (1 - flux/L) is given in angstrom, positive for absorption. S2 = -0.9 angstrom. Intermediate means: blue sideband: 28.1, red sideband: 27.6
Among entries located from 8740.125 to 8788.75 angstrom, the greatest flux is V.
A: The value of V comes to 28.68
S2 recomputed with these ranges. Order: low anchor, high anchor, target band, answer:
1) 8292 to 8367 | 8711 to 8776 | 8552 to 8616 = 0.32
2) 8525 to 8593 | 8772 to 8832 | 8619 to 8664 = -1.64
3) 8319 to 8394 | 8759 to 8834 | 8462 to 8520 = 0.72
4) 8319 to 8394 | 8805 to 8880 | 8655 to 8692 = 2.08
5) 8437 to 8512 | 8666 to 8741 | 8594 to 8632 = -0.90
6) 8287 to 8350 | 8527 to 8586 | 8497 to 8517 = 0.39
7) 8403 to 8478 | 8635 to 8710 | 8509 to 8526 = 0.10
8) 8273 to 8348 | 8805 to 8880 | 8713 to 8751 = 0.06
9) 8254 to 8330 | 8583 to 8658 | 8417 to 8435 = 0.15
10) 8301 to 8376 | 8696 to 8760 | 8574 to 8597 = -0.16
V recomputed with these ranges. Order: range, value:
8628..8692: 29.48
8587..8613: 29.14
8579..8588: 29.46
